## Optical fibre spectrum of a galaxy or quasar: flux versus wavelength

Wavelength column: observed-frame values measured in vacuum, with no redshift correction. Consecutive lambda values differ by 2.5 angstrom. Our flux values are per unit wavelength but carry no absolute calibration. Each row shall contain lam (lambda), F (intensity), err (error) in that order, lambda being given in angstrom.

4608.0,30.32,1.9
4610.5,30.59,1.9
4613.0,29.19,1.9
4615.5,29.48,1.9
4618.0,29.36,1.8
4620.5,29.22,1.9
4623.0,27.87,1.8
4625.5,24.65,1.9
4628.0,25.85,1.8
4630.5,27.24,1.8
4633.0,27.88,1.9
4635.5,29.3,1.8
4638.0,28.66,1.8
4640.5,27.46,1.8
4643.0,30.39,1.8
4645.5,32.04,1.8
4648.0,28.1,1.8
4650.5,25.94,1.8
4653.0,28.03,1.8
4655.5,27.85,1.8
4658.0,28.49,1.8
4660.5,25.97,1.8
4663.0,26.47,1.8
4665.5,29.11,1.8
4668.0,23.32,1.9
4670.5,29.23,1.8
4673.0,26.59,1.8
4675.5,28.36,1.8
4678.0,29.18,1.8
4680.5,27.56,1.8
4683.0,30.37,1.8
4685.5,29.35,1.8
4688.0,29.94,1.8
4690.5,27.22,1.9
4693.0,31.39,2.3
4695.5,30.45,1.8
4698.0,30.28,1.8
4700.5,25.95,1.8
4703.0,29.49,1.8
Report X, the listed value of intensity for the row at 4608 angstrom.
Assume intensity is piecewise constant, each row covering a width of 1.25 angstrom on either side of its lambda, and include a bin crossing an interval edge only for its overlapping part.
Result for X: 30.32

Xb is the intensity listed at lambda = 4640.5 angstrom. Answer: 27.46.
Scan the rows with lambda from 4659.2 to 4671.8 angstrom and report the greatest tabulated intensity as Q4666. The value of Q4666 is 29.23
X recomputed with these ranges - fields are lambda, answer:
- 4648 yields 28.1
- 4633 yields 27.88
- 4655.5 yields 27.85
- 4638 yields 28.66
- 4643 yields 30.39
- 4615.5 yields 29.48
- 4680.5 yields 27.56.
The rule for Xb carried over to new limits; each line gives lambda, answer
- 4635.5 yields 29.3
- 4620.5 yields 29.22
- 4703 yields 29.49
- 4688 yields 29.94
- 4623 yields 27.87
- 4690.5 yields 27.22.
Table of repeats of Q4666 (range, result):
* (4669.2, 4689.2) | 30.37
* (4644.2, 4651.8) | 32.04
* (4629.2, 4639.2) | 29.3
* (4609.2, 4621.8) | 30.59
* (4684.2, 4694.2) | 31.39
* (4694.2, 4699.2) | 30.45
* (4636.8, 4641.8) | 28.66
